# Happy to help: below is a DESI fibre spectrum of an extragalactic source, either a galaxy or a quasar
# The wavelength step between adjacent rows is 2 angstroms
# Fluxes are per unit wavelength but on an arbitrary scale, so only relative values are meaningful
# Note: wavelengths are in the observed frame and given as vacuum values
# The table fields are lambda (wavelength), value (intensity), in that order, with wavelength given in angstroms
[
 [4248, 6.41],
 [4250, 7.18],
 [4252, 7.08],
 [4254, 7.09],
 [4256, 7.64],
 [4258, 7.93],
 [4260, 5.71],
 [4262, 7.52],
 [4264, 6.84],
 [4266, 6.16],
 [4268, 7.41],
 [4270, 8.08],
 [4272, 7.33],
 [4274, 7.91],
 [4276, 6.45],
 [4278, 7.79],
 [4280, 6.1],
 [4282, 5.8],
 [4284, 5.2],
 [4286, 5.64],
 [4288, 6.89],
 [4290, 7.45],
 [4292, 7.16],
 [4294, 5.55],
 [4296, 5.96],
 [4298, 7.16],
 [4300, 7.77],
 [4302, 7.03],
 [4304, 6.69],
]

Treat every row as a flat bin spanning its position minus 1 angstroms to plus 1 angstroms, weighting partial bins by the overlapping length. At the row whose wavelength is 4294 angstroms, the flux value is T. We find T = 5.55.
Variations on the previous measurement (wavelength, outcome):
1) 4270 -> 8.08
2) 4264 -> 6.84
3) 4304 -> 6.69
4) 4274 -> 7.91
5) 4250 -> 7.18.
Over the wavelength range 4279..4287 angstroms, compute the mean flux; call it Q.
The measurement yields 5.68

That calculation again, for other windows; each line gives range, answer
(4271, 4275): 7.62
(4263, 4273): 7.16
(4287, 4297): 6.6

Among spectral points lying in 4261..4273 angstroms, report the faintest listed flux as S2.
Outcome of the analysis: 6.16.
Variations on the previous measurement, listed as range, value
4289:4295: 5.55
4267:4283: 5.8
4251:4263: 5.71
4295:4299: 5.96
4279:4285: 5.2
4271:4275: 7.33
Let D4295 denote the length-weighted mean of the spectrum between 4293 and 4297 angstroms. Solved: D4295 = 5.75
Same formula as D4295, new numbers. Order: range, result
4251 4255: 7.08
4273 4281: 7.06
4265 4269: 6.79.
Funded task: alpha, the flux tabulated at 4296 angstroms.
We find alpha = 5.96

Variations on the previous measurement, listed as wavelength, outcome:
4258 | 7.93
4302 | 7.03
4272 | 7.33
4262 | 7.52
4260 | 5.71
